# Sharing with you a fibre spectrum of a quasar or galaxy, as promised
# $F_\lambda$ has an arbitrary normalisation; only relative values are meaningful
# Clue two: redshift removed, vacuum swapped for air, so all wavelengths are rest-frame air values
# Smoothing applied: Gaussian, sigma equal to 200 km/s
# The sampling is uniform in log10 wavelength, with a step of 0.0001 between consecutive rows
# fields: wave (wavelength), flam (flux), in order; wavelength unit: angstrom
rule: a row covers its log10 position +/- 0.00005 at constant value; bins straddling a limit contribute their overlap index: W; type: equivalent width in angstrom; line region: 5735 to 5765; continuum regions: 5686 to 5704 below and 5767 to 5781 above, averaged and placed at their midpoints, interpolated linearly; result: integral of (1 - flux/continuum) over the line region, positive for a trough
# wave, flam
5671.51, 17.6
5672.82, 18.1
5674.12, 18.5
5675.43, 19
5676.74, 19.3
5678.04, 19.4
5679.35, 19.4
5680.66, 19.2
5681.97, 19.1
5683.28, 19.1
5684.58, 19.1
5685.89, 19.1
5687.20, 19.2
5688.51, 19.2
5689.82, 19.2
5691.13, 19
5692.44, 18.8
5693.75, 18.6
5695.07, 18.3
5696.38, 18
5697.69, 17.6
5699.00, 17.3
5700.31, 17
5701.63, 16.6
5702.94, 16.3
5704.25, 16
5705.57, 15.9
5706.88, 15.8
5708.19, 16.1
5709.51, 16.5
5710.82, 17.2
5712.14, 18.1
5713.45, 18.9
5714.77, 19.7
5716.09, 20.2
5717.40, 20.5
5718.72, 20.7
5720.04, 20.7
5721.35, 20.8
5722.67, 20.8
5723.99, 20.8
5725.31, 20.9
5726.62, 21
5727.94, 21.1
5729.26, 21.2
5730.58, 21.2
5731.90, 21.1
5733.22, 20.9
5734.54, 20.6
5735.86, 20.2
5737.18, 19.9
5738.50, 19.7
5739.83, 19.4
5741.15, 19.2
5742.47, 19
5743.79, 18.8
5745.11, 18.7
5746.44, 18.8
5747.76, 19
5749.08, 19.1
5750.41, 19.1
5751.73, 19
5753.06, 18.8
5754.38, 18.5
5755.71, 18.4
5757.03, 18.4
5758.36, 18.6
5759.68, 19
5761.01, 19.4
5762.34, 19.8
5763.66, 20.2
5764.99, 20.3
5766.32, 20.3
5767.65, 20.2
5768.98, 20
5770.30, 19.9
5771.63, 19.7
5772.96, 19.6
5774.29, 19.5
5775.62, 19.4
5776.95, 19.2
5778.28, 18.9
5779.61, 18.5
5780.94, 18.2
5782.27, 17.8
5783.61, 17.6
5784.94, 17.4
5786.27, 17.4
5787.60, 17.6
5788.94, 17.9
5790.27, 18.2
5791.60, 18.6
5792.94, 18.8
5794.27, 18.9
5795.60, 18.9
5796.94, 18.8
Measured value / -0.2 angstrom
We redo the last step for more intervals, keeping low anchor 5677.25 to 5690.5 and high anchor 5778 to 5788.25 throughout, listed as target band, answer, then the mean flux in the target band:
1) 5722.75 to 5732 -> -1.19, 21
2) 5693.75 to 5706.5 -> 1.30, 17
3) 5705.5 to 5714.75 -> 0.82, 17.2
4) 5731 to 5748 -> -1.11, 19.7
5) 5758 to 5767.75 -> -0.85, 19.7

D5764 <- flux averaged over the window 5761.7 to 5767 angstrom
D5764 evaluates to 20.2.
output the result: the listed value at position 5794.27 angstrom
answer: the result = 18.9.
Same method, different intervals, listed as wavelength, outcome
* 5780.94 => 18.2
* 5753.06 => 18.8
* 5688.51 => 19.2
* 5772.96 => 19.6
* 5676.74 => 19.3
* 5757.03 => 18.4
